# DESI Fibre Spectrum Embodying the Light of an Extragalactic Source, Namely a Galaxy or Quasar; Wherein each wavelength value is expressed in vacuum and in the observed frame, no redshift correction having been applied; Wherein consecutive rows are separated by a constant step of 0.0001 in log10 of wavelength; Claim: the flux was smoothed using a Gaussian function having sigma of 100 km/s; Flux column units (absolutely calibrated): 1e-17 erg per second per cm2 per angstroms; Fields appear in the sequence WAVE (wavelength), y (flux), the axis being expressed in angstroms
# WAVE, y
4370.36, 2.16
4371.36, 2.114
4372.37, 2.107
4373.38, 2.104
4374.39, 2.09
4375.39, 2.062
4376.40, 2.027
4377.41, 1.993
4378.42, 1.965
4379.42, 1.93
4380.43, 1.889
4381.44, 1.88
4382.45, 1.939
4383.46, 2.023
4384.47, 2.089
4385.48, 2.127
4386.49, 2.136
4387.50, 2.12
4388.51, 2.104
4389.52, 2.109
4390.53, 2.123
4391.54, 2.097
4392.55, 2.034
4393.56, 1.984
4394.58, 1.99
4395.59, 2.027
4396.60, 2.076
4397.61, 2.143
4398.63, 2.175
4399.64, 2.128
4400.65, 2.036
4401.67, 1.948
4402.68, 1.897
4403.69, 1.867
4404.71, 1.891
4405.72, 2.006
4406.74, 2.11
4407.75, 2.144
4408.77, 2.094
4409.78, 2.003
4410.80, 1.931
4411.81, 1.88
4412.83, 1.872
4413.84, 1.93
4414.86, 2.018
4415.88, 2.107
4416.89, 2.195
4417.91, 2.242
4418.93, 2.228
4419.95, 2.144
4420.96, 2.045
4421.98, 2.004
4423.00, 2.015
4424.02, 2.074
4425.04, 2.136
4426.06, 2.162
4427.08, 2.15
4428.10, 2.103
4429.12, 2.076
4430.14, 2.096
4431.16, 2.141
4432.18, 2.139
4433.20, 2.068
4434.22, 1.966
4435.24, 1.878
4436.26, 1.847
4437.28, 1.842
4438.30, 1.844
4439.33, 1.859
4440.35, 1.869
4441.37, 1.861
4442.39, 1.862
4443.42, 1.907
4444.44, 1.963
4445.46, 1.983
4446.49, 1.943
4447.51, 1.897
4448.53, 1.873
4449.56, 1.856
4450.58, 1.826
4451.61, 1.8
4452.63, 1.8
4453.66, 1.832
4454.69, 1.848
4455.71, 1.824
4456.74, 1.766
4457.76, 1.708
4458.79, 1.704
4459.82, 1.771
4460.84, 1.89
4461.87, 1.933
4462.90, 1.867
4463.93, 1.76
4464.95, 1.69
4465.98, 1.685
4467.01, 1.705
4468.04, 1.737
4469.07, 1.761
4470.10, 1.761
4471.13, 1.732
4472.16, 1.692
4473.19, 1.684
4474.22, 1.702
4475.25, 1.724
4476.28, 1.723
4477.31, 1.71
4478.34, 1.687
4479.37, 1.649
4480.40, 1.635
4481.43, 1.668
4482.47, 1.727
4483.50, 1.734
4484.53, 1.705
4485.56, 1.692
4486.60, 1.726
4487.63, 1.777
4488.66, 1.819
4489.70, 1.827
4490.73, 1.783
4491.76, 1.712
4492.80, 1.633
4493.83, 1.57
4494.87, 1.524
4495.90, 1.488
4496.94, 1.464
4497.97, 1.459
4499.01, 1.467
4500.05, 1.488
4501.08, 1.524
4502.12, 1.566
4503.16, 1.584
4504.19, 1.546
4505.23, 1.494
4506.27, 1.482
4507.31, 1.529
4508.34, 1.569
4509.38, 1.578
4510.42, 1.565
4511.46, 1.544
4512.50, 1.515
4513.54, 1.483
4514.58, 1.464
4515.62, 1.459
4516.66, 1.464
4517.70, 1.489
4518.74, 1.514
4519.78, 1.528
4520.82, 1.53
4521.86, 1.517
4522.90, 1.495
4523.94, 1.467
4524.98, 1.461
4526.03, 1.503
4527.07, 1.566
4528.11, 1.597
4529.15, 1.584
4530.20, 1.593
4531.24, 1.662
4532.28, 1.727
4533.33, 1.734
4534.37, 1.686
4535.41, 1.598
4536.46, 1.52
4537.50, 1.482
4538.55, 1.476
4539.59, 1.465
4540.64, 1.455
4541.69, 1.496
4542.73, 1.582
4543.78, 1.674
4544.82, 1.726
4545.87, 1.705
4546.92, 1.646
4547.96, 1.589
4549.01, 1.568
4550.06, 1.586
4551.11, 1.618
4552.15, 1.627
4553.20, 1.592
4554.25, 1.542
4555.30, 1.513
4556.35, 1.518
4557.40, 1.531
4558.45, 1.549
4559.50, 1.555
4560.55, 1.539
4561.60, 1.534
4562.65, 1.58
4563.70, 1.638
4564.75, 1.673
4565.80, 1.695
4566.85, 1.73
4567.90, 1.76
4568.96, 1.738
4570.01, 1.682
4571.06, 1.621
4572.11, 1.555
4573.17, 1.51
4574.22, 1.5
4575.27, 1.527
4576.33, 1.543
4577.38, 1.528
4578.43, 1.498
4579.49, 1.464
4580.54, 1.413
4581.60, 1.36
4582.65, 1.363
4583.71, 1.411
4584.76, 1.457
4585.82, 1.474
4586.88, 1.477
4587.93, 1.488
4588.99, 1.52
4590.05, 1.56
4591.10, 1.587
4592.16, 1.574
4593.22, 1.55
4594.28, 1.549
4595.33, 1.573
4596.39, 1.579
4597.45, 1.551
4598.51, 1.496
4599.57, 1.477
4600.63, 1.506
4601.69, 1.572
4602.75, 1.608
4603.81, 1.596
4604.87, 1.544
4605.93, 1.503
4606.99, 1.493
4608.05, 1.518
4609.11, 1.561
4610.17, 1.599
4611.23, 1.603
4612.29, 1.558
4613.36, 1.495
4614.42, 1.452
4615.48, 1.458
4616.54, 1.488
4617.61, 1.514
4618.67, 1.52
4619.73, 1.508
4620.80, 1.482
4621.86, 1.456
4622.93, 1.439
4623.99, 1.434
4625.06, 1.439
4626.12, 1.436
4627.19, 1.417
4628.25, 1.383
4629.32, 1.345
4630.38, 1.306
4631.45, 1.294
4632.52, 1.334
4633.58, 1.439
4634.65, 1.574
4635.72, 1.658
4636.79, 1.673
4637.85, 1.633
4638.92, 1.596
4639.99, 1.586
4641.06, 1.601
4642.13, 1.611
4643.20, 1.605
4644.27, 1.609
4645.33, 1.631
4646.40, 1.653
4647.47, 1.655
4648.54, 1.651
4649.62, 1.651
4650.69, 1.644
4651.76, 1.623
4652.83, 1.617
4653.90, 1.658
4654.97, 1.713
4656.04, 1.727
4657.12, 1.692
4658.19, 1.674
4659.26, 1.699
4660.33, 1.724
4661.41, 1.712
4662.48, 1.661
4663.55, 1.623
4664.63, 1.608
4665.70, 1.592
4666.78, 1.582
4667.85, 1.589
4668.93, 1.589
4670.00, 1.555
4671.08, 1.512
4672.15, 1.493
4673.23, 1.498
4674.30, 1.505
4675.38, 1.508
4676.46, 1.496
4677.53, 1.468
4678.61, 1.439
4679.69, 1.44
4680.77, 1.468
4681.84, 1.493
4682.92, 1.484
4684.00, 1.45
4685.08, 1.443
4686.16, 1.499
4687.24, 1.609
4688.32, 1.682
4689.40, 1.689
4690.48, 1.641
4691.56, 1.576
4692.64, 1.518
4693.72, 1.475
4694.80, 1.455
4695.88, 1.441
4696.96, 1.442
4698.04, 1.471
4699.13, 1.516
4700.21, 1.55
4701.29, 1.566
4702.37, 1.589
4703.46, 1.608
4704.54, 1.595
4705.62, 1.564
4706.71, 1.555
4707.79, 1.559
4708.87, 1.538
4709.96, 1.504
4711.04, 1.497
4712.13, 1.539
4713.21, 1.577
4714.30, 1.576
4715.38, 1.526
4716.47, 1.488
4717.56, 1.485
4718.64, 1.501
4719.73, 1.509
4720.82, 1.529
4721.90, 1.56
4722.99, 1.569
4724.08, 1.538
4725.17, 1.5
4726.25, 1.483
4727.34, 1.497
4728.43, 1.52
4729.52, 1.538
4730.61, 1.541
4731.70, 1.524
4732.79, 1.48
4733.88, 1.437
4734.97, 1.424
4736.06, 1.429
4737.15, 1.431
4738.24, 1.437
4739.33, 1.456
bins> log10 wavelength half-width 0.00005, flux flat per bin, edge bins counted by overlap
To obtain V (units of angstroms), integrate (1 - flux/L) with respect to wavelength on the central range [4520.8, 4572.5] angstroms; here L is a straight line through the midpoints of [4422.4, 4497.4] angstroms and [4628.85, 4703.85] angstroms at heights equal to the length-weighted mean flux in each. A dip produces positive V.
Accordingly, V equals 3.7 angstroms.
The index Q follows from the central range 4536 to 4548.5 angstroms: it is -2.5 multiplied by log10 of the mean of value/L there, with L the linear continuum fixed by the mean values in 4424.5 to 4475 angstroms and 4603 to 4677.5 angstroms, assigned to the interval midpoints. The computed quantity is 0.10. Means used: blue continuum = 1.87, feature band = 1.57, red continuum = 1.55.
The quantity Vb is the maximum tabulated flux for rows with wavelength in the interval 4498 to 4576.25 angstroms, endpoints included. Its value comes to 1.76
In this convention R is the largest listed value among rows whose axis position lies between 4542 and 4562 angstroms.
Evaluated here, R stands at 1.726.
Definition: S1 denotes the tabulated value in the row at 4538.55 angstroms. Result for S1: 1.476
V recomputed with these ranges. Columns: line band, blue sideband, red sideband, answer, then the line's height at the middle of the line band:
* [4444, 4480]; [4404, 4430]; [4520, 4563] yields 1.91 angstroms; 1.88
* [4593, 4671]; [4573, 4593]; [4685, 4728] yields -2.61 angstroms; 1.51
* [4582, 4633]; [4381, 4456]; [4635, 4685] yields 5.82 angstroms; 1.68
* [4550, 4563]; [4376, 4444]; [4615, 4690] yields 1.34 angstroms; 1.74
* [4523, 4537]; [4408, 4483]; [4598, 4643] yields 0.95 angstroms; 1.71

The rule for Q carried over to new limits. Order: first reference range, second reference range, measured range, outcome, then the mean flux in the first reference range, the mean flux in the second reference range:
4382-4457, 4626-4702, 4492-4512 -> 0.21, 2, 1.56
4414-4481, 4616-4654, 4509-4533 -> 0.14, 1.89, 1.53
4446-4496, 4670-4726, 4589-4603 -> 0.05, 1.75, 1.52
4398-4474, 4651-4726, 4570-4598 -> 0.13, 1.93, 1.56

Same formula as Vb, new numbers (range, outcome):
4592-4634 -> 1.608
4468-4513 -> 1.827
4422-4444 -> 2.162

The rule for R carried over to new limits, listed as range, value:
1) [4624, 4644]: 1.673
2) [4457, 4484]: 1.933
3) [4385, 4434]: 2.242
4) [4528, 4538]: 1.734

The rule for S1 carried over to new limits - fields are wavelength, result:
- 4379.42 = 1.93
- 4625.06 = 1.439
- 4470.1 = 1.761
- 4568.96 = 1.738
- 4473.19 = 1.684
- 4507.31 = 1.529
